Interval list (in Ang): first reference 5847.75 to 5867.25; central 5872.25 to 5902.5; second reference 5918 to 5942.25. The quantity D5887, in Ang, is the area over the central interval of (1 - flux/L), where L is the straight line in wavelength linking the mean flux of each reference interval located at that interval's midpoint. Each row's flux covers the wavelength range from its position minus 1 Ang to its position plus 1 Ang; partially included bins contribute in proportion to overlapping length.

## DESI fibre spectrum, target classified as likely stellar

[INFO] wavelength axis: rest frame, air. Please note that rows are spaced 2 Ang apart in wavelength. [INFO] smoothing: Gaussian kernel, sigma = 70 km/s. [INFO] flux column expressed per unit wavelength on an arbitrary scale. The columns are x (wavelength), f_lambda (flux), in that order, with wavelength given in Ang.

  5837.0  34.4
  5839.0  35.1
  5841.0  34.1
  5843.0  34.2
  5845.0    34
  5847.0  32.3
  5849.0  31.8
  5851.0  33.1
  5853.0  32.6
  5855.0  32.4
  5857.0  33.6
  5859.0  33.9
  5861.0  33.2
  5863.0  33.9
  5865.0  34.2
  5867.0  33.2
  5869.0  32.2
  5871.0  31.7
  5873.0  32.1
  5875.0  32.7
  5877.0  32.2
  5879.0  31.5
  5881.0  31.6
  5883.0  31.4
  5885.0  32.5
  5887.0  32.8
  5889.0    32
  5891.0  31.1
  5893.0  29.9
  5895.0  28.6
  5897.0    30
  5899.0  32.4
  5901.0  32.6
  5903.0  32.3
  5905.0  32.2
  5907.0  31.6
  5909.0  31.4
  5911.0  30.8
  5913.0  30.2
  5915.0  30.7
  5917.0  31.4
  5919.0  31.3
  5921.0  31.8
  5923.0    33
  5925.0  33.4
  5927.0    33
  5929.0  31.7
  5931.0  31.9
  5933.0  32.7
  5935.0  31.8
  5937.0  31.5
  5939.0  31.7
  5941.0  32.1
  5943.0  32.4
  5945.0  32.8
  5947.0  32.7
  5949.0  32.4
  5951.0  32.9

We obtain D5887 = 1.1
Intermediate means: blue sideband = 33.2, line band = 31.6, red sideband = 32.2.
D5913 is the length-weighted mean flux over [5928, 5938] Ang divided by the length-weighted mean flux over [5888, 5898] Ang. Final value 1.05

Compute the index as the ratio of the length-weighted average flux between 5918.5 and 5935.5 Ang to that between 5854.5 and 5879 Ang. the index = 1.0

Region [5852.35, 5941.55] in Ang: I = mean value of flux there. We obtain 32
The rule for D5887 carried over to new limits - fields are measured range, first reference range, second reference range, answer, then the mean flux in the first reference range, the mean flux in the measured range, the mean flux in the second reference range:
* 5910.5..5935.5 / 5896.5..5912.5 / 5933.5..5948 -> 0.06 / 31.7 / 31.8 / 32.2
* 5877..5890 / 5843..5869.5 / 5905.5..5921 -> 0.09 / 33.2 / 32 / 31.1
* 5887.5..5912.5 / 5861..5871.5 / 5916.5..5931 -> 1.03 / 33.1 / 31.3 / 32.2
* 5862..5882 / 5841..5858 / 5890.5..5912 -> -0.18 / 33.1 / 32.5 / 31.2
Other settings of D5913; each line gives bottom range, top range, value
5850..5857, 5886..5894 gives 0.96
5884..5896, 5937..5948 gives 1.04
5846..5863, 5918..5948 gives 0.98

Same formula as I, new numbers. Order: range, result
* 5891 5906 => 31.1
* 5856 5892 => 32.5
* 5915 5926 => 32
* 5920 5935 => 32.5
